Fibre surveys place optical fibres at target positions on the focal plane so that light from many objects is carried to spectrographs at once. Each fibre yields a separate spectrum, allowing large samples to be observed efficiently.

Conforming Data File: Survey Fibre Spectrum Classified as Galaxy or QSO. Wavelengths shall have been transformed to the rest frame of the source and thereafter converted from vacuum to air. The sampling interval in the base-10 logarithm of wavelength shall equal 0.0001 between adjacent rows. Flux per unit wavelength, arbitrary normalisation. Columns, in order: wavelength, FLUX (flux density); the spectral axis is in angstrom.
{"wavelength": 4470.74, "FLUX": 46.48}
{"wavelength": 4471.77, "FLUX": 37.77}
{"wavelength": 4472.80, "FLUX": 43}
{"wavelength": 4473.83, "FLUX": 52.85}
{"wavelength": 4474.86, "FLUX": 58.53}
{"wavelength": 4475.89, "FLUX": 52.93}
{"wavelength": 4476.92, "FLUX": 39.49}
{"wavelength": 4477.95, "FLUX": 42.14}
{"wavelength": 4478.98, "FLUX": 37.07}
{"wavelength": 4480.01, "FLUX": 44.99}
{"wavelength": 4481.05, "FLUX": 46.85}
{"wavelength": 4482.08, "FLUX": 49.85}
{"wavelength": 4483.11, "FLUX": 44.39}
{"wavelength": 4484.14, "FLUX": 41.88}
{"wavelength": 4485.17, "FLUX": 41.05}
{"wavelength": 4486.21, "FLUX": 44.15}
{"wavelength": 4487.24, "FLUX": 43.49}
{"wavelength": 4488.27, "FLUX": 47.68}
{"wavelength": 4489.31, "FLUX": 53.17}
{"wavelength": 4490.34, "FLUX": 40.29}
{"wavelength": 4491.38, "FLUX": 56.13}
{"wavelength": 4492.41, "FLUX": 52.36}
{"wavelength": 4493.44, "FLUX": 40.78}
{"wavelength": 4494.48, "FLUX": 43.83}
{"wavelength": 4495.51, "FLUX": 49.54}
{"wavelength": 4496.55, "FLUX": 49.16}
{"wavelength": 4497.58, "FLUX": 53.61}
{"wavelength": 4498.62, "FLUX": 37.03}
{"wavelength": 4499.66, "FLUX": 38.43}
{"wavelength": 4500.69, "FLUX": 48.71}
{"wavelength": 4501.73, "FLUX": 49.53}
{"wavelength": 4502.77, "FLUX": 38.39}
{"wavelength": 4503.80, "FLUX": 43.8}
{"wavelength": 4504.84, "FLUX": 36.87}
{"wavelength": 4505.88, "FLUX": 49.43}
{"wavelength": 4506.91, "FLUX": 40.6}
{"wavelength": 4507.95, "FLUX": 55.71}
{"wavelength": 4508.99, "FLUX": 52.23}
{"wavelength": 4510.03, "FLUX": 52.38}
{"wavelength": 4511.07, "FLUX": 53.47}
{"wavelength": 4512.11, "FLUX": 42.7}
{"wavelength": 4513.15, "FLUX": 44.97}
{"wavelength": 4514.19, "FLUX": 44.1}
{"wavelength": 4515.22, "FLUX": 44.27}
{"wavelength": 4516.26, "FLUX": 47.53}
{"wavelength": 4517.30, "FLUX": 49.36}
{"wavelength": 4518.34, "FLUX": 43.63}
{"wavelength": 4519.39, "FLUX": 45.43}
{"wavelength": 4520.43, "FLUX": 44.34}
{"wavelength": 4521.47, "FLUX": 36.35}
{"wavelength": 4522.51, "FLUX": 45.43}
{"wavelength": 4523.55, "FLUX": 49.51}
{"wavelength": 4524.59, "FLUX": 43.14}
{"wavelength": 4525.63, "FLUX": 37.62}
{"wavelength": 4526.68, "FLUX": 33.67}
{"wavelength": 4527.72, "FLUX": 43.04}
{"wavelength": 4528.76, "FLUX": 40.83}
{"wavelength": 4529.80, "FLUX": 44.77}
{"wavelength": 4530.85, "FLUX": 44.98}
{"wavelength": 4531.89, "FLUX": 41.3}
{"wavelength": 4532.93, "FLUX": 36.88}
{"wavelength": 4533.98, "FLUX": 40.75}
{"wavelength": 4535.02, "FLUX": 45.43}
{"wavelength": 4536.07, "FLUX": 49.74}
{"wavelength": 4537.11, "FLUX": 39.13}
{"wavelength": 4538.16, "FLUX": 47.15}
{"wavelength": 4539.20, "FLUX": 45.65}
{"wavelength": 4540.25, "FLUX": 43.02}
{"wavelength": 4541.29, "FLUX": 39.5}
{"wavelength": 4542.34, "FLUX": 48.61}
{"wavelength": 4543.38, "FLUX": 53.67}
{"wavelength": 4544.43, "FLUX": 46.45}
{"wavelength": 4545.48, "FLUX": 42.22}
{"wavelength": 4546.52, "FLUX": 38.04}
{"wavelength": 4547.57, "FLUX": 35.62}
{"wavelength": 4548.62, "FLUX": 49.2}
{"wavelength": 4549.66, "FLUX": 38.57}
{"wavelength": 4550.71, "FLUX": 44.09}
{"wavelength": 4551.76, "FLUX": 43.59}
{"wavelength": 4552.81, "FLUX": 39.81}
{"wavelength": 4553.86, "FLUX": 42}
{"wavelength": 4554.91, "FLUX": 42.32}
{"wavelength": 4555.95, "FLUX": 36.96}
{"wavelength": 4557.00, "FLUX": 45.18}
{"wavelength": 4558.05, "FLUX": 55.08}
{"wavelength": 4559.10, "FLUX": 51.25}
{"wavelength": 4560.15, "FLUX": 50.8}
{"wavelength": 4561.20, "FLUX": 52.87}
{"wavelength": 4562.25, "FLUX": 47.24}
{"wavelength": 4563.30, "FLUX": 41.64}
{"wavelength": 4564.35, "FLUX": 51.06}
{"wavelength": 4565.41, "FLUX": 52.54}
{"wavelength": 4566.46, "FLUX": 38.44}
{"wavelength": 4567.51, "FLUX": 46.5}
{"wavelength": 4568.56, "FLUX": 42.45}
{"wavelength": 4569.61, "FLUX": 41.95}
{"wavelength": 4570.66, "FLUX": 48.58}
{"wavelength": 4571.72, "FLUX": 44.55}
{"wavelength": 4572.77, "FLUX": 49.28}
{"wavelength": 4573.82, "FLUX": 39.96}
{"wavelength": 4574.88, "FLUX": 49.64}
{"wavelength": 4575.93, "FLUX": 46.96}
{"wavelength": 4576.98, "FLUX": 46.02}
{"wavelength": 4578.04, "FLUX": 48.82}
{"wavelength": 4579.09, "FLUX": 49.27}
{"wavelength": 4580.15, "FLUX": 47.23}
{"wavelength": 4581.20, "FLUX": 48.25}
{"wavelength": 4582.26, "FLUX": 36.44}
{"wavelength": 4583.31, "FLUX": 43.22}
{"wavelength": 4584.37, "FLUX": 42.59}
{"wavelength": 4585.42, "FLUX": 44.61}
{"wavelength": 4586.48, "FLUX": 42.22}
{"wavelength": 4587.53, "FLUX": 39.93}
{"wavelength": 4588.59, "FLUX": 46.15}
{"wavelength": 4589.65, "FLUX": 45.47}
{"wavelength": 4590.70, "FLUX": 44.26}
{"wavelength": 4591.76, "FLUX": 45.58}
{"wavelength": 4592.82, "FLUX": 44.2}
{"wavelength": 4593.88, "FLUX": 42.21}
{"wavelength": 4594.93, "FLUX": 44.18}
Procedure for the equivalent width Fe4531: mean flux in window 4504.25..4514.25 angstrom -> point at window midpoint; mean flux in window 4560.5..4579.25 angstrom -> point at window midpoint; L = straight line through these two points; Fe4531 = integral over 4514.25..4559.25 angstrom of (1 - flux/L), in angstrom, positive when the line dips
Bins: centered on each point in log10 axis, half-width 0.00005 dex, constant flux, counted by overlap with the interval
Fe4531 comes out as 3.3 angstrom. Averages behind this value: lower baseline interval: 47.3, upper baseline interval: 46.5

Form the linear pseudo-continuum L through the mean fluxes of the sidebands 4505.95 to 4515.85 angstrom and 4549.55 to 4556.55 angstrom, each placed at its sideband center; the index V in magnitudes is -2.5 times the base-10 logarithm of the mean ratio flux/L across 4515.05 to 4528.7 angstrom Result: 0.07 mag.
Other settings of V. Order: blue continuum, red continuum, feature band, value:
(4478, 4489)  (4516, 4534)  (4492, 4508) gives -0.038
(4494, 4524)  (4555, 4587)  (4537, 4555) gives 0.063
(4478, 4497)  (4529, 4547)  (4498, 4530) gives 0.009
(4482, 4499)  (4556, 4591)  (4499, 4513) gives 0.003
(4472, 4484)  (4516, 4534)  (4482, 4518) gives -0.042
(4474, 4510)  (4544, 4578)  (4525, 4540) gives 0.082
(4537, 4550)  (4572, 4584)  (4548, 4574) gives -0.015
